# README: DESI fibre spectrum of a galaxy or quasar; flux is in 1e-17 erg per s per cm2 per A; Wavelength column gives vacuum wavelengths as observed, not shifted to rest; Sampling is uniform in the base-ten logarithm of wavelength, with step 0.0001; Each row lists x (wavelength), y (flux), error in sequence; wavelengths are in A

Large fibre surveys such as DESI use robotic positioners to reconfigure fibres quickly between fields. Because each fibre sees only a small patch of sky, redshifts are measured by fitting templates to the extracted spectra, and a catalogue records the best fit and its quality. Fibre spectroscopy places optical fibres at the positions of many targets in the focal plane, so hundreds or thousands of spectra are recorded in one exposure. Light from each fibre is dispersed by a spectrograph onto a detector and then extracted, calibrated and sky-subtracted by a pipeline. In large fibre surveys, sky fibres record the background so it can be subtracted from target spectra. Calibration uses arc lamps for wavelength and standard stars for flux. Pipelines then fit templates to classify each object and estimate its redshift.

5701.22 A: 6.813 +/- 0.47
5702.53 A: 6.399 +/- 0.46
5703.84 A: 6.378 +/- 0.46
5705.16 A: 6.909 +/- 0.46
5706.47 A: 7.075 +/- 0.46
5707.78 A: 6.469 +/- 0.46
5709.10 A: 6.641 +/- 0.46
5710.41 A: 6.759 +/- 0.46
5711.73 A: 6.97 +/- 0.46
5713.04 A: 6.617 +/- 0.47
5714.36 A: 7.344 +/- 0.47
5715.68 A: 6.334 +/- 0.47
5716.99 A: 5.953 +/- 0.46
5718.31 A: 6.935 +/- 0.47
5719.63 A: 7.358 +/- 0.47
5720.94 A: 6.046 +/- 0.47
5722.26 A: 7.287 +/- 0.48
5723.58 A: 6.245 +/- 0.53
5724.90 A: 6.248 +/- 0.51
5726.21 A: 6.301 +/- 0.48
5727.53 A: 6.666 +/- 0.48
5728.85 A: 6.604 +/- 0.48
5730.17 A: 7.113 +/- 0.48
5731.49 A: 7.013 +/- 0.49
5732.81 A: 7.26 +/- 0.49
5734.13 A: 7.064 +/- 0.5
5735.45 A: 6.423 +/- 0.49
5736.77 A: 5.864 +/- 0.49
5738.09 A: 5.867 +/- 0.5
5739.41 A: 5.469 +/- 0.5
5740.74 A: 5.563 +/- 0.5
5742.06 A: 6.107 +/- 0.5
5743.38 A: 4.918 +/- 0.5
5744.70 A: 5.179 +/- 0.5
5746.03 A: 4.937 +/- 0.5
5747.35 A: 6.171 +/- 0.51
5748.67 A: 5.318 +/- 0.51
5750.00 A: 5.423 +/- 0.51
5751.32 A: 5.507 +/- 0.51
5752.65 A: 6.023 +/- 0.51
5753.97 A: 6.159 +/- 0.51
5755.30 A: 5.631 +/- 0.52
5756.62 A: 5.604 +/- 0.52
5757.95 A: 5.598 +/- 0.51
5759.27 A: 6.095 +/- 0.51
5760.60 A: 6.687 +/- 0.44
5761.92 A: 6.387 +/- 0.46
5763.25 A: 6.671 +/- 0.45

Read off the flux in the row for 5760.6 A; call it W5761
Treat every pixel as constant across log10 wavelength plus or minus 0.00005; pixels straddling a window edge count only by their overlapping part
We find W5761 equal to 6.687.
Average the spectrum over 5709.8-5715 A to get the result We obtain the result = 6.92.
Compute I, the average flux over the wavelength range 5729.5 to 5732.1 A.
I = 7.06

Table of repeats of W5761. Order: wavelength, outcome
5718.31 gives 6.935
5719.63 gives 7.358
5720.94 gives 6.046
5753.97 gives 6.159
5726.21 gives 6.301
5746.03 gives 4.937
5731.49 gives 7.013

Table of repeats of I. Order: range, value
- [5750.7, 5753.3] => 5.76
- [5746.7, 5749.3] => 5.76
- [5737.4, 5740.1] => 5.66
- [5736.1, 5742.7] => 5.77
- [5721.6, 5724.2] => 6.76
